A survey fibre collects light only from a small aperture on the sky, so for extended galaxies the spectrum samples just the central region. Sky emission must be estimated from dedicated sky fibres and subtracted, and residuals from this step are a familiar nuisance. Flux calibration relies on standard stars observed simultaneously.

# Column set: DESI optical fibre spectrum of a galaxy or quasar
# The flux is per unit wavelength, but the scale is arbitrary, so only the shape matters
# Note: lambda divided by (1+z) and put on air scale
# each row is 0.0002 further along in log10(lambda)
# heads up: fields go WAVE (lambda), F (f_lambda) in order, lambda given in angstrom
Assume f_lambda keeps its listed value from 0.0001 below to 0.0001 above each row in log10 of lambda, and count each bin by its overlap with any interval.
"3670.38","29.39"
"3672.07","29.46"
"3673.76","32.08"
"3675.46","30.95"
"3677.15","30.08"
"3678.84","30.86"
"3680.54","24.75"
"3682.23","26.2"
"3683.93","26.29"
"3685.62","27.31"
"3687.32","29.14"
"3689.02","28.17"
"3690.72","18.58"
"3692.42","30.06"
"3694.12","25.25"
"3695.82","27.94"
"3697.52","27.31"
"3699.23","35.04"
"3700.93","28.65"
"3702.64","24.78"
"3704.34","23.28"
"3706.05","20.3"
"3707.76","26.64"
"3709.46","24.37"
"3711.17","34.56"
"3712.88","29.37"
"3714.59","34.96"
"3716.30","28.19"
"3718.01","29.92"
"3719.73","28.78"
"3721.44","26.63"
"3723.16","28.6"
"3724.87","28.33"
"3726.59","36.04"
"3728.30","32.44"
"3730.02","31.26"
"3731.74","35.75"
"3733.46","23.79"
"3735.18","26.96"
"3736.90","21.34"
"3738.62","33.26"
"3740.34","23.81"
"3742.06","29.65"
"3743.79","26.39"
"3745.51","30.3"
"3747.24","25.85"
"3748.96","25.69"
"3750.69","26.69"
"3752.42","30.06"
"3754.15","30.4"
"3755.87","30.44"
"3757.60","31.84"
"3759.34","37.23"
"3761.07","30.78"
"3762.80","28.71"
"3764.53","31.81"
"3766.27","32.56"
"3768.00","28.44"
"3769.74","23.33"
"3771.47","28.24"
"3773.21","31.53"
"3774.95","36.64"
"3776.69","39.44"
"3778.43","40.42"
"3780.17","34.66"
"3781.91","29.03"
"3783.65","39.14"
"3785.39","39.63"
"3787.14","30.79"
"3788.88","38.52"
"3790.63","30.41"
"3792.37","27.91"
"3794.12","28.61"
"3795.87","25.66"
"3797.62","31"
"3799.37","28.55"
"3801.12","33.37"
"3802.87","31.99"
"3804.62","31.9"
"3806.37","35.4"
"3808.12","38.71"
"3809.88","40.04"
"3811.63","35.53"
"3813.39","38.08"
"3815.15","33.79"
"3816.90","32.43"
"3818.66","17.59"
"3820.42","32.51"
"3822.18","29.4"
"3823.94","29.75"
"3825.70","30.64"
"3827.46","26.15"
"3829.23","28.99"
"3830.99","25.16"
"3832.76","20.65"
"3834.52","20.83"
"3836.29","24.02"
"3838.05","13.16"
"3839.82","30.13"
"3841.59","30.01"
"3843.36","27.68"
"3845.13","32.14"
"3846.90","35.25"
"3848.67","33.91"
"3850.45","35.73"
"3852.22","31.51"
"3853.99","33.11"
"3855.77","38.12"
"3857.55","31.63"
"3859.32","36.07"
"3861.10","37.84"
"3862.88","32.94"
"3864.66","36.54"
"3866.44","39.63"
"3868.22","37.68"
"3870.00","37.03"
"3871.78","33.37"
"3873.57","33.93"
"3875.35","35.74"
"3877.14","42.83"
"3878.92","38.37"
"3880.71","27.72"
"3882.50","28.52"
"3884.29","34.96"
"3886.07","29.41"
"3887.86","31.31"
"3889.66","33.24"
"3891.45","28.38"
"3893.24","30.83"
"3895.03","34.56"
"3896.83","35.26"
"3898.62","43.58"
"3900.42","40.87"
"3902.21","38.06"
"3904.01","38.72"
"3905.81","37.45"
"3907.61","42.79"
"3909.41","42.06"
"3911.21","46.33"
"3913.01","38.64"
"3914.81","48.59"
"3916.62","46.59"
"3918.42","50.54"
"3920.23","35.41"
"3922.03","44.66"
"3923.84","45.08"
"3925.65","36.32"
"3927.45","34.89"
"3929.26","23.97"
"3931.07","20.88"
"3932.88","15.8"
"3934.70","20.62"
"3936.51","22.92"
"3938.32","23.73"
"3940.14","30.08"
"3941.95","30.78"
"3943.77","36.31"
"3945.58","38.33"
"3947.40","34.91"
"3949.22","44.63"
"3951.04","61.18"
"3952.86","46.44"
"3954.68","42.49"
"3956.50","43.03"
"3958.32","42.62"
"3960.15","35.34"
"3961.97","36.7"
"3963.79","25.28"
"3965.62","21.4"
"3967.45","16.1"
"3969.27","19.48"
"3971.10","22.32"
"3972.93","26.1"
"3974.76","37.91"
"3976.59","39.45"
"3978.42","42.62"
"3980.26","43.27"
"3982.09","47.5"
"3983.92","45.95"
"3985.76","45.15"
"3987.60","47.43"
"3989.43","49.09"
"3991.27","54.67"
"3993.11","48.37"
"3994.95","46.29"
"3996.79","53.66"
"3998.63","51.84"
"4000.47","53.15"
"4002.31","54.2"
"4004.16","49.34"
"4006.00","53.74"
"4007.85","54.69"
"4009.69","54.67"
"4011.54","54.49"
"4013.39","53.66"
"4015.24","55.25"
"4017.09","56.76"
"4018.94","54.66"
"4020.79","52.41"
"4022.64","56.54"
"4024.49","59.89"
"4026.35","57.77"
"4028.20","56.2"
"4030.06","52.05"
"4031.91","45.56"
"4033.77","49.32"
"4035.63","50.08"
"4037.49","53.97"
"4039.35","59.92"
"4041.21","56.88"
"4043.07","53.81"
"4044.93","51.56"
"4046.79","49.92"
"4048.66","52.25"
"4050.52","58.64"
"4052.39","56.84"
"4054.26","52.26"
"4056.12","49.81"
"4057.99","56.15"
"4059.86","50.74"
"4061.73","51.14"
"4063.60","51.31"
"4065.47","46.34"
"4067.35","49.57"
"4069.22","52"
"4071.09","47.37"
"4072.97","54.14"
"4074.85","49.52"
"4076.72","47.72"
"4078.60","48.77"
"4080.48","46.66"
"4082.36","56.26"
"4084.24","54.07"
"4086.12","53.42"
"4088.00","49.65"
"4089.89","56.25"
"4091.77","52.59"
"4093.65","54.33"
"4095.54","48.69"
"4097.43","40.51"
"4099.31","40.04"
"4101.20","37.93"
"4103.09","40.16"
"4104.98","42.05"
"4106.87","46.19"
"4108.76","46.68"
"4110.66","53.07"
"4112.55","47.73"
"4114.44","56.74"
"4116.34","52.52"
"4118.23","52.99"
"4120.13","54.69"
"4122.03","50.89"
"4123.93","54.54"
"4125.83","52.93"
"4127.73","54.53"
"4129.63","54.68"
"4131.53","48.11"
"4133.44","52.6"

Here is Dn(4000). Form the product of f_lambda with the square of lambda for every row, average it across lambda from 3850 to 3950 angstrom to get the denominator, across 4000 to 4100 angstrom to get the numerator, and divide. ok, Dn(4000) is 1.6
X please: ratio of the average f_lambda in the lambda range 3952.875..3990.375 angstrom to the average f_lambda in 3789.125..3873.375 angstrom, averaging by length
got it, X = 1.17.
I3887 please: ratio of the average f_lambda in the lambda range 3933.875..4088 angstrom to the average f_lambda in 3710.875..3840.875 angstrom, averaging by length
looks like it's 1.54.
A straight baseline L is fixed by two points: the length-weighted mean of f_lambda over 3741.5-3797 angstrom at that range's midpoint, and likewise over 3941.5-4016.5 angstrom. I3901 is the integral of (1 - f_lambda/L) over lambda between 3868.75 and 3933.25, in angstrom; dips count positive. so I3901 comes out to 3.7 angstrom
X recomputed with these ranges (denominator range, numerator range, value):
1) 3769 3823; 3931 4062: 1.38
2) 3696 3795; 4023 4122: 1.69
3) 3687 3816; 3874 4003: 1.24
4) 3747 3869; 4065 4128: 1.58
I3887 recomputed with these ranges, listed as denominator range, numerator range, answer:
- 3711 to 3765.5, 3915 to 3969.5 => 1.17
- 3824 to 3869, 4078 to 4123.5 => 1.60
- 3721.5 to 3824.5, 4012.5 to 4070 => 1.71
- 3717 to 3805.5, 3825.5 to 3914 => 1.09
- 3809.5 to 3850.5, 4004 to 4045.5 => 1.86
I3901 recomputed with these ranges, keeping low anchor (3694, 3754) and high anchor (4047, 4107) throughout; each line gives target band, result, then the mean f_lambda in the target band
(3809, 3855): 7.1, 29.6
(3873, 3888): 1.6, 33.8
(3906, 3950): 5.5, 35.6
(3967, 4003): 1.5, 42.5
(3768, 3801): -0.3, 32.3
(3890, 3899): 1.1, 34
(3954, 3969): 3.7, 32.2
